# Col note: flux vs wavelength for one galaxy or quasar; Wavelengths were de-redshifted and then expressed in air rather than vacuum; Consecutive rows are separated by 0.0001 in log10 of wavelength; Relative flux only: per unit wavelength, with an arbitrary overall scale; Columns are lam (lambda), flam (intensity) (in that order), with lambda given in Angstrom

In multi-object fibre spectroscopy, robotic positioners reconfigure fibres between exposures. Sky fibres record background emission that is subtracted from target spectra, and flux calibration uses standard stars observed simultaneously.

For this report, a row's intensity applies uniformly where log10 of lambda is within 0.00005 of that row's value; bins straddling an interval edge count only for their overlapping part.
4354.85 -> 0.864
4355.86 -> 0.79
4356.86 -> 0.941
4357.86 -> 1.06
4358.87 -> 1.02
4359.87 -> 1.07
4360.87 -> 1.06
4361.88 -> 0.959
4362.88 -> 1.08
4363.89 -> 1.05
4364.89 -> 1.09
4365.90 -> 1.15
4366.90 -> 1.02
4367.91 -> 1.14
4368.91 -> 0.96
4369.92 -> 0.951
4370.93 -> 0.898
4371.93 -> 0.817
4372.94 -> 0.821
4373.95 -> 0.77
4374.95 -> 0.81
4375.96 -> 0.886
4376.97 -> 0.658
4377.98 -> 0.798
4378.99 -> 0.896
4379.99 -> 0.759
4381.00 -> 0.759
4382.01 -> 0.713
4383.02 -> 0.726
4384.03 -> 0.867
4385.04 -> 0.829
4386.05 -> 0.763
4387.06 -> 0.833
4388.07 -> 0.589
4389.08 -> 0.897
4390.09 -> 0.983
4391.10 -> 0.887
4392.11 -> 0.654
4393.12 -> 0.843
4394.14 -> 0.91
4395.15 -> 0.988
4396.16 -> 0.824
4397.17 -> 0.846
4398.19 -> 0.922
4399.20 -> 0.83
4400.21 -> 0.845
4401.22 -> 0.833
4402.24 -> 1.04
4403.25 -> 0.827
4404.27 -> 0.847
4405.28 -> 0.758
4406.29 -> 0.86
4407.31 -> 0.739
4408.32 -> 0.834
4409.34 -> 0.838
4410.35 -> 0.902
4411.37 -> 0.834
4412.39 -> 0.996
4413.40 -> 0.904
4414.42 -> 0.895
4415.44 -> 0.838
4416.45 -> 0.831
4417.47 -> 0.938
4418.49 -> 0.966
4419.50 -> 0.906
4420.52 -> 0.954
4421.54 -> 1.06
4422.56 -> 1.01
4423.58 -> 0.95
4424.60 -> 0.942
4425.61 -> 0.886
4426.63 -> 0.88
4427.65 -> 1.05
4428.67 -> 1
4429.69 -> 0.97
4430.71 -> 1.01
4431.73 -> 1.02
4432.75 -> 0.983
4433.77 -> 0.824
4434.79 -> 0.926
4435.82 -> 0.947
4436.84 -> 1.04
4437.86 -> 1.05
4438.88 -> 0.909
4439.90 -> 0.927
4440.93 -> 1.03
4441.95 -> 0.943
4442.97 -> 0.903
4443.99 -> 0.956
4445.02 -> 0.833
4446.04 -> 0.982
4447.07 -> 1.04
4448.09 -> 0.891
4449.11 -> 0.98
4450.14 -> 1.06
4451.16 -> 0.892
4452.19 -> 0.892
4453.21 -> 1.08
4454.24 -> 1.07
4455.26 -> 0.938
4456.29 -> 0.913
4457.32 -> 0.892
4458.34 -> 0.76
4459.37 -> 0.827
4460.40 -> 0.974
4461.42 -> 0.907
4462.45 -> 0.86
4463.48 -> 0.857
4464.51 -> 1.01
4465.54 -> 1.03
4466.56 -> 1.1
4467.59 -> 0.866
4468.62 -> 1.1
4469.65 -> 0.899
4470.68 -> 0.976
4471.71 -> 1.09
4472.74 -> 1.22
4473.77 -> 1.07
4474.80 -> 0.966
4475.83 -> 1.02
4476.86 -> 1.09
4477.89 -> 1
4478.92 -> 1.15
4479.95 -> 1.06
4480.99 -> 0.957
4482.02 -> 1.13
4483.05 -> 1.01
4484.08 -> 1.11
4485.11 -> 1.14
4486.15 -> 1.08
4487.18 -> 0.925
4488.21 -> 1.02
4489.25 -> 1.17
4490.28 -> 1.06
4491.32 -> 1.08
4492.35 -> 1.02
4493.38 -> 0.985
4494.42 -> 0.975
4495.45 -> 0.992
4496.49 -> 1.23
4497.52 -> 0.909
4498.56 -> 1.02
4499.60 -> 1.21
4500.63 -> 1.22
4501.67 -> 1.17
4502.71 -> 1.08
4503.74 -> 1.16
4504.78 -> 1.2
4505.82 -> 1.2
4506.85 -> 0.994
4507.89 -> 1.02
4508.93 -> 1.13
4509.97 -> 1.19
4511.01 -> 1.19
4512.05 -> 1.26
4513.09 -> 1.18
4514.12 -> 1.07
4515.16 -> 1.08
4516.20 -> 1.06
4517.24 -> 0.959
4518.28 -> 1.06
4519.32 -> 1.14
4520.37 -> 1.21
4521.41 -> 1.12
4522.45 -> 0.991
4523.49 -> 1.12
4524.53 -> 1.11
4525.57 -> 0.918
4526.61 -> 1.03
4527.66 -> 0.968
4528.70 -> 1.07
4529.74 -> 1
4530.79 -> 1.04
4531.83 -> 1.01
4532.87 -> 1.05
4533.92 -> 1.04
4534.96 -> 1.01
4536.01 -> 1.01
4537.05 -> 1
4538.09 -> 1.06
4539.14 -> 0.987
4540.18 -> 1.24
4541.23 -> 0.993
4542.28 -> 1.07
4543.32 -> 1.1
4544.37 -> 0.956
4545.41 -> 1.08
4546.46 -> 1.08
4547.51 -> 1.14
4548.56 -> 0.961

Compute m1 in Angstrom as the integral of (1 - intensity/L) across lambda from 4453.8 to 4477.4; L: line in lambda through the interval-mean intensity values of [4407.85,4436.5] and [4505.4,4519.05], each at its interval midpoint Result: 1.0 Angstrom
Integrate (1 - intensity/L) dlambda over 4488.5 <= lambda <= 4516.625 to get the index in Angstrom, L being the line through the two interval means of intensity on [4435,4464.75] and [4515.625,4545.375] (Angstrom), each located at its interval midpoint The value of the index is -2.6 Angstrom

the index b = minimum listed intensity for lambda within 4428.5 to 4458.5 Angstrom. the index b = 0.76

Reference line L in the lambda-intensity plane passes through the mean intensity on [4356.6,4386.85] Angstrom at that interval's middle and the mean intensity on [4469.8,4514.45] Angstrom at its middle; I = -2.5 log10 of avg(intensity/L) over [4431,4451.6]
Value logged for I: 0.06 mag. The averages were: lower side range 0.909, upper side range 1.09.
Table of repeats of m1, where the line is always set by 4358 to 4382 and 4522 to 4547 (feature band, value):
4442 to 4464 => 1.2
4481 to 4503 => -1.3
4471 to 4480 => -0.7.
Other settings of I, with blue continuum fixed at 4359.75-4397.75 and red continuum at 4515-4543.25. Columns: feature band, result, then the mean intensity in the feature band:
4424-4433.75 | -0.03 mag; 0.964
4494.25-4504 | -0.09 mag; 1.1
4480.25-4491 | -0.06 mag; 1.06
